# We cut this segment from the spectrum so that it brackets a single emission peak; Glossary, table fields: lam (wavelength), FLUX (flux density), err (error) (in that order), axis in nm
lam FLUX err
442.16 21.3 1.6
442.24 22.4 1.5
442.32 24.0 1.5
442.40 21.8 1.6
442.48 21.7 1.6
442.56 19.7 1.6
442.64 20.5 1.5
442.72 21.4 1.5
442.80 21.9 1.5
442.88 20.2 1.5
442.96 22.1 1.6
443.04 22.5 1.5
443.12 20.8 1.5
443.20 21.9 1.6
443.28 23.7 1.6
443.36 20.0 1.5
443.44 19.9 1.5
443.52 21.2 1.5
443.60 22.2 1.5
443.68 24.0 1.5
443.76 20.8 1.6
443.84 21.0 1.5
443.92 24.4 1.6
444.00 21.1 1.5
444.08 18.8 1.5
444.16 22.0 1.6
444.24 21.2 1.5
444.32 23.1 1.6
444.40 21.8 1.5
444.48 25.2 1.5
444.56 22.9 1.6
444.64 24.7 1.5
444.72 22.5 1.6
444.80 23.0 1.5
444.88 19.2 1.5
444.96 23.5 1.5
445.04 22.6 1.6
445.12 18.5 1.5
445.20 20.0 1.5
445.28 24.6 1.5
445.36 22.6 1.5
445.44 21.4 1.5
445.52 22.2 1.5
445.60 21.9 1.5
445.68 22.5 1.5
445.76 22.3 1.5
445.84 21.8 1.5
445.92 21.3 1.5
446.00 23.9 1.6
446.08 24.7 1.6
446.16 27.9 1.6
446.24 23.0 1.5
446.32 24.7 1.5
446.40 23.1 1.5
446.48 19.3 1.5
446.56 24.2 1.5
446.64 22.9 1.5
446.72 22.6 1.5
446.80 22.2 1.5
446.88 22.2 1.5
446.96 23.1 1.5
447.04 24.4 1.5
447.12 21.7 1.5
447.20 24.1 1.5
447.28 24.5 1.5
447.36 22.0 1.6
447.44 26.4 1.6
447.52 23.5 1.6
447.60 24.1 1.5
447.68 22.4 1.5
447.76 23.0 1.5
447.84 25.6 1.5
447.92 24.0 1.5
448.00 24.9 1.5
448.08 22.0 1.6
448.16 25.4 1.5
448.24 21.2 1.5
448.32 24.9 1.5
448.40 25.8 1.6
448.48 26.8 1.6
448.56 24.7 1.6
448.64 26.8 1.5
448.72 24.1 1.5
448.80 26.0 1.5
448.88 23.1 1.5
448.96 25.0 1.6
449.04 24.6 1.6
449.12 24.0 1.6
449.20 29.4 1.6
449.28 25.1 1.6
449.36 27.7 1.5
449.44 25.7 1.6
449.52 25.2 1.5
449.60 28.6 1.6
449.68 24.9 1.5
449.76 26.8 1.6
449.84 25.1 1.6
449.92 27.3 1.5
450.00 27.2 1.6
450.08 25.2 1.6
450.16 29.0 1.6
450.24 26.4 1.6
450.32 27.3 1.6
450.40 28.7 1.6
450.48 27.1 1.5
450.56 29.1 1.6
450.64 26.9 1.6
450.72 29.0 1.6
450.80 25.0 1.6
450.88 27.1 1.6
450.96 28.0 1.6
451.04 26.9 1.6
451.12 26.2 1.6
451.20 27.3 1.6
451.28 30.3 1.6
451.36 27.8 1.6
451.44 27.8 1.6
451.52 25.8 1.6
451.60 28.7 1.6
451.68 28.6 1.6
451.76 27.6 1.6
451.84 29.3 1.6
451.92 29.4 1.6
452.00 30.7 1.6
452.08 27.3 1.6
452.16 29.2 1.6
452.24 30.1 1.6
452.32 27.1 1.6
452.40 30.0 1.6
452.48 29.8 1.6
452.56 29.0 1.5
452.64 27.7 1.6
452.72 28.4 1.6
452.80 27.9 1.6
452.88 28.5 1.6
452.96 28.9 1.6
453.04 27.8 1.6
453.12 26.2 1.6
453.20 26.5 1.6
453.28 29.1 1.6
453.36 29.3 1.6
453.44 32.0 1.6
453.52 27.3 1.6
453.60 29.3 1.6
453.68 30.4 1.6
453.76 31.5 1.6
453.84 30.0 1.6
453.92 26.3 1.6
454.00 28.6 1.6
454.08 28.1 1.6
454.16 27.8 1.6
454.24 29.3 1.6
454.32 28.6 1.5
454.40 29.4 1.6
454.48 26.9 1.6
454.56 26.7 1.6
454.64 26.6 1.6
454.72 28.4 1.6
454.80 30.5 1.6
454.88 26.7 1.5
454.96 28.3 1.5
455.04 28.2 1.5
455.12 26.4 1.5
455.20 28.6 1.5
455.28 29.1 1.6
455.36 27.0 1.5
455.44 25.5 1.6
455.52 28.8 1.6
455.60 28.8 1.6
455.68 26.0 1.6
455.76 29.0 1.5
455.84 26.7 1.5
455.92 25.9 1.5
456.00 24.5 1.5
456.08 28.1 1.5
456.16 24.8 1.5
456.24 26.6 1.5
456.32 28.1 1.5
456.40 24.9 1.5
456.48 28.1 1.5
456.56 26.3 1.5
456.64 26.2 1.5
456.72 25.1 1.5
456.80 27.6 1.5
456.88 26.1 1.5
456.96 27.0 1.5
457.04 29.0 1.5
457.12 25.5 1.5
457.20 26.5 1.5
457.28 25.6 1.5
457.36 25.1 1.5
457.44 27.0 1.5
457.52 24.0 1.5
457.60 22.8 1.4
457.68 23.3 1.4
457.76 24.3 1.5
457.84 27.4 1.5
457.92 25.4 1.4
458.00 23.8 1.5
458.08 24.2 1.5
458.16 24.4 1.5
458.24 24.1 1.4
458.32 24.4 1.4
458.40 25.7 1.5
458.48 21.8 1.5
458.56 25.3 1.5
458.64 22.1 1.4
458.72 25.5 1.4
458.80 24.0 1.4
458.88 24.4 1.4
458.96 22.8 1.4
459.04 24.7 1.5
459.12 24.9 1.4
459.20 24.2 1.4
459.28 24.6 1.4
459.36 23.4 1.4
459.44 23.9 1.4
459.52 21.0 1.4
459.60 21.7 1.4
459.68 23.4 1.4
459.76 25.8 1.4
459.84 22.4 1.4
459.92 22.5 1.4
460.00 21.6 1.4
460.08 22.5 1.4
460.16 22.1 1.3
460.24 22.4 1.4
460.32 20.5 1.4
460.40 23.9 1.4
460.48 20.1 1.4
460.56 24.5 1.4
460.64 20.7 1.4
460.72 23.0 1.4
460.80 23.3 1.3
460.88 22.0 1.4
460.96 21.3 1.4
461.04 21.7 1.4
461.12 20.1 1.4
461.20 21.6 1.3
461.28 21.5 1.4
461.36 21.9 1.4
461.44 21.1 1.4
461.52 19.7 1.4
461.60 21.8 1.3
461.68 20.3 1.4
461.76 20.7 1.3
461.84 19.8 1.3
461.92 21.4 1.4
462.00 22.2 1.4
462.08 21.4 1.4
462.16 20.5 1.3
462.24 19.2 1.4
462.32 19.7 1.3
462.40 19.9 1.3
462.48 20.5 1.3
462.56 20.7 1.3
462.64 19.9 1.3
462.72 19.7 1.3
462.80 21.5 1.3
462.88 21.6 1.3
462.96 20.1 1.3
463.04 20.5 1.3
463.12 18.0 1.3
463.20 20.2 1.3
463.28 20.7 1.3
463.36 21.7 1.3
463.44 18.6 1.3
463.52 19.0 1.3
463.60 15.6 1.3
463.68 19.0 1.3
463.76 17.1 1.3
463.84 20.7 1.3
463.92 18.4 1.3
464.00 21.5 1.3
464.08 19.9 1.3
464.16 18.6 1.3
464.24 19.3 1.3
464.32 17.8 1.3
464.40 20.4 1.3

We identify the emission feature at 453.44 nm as Mg II 2798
